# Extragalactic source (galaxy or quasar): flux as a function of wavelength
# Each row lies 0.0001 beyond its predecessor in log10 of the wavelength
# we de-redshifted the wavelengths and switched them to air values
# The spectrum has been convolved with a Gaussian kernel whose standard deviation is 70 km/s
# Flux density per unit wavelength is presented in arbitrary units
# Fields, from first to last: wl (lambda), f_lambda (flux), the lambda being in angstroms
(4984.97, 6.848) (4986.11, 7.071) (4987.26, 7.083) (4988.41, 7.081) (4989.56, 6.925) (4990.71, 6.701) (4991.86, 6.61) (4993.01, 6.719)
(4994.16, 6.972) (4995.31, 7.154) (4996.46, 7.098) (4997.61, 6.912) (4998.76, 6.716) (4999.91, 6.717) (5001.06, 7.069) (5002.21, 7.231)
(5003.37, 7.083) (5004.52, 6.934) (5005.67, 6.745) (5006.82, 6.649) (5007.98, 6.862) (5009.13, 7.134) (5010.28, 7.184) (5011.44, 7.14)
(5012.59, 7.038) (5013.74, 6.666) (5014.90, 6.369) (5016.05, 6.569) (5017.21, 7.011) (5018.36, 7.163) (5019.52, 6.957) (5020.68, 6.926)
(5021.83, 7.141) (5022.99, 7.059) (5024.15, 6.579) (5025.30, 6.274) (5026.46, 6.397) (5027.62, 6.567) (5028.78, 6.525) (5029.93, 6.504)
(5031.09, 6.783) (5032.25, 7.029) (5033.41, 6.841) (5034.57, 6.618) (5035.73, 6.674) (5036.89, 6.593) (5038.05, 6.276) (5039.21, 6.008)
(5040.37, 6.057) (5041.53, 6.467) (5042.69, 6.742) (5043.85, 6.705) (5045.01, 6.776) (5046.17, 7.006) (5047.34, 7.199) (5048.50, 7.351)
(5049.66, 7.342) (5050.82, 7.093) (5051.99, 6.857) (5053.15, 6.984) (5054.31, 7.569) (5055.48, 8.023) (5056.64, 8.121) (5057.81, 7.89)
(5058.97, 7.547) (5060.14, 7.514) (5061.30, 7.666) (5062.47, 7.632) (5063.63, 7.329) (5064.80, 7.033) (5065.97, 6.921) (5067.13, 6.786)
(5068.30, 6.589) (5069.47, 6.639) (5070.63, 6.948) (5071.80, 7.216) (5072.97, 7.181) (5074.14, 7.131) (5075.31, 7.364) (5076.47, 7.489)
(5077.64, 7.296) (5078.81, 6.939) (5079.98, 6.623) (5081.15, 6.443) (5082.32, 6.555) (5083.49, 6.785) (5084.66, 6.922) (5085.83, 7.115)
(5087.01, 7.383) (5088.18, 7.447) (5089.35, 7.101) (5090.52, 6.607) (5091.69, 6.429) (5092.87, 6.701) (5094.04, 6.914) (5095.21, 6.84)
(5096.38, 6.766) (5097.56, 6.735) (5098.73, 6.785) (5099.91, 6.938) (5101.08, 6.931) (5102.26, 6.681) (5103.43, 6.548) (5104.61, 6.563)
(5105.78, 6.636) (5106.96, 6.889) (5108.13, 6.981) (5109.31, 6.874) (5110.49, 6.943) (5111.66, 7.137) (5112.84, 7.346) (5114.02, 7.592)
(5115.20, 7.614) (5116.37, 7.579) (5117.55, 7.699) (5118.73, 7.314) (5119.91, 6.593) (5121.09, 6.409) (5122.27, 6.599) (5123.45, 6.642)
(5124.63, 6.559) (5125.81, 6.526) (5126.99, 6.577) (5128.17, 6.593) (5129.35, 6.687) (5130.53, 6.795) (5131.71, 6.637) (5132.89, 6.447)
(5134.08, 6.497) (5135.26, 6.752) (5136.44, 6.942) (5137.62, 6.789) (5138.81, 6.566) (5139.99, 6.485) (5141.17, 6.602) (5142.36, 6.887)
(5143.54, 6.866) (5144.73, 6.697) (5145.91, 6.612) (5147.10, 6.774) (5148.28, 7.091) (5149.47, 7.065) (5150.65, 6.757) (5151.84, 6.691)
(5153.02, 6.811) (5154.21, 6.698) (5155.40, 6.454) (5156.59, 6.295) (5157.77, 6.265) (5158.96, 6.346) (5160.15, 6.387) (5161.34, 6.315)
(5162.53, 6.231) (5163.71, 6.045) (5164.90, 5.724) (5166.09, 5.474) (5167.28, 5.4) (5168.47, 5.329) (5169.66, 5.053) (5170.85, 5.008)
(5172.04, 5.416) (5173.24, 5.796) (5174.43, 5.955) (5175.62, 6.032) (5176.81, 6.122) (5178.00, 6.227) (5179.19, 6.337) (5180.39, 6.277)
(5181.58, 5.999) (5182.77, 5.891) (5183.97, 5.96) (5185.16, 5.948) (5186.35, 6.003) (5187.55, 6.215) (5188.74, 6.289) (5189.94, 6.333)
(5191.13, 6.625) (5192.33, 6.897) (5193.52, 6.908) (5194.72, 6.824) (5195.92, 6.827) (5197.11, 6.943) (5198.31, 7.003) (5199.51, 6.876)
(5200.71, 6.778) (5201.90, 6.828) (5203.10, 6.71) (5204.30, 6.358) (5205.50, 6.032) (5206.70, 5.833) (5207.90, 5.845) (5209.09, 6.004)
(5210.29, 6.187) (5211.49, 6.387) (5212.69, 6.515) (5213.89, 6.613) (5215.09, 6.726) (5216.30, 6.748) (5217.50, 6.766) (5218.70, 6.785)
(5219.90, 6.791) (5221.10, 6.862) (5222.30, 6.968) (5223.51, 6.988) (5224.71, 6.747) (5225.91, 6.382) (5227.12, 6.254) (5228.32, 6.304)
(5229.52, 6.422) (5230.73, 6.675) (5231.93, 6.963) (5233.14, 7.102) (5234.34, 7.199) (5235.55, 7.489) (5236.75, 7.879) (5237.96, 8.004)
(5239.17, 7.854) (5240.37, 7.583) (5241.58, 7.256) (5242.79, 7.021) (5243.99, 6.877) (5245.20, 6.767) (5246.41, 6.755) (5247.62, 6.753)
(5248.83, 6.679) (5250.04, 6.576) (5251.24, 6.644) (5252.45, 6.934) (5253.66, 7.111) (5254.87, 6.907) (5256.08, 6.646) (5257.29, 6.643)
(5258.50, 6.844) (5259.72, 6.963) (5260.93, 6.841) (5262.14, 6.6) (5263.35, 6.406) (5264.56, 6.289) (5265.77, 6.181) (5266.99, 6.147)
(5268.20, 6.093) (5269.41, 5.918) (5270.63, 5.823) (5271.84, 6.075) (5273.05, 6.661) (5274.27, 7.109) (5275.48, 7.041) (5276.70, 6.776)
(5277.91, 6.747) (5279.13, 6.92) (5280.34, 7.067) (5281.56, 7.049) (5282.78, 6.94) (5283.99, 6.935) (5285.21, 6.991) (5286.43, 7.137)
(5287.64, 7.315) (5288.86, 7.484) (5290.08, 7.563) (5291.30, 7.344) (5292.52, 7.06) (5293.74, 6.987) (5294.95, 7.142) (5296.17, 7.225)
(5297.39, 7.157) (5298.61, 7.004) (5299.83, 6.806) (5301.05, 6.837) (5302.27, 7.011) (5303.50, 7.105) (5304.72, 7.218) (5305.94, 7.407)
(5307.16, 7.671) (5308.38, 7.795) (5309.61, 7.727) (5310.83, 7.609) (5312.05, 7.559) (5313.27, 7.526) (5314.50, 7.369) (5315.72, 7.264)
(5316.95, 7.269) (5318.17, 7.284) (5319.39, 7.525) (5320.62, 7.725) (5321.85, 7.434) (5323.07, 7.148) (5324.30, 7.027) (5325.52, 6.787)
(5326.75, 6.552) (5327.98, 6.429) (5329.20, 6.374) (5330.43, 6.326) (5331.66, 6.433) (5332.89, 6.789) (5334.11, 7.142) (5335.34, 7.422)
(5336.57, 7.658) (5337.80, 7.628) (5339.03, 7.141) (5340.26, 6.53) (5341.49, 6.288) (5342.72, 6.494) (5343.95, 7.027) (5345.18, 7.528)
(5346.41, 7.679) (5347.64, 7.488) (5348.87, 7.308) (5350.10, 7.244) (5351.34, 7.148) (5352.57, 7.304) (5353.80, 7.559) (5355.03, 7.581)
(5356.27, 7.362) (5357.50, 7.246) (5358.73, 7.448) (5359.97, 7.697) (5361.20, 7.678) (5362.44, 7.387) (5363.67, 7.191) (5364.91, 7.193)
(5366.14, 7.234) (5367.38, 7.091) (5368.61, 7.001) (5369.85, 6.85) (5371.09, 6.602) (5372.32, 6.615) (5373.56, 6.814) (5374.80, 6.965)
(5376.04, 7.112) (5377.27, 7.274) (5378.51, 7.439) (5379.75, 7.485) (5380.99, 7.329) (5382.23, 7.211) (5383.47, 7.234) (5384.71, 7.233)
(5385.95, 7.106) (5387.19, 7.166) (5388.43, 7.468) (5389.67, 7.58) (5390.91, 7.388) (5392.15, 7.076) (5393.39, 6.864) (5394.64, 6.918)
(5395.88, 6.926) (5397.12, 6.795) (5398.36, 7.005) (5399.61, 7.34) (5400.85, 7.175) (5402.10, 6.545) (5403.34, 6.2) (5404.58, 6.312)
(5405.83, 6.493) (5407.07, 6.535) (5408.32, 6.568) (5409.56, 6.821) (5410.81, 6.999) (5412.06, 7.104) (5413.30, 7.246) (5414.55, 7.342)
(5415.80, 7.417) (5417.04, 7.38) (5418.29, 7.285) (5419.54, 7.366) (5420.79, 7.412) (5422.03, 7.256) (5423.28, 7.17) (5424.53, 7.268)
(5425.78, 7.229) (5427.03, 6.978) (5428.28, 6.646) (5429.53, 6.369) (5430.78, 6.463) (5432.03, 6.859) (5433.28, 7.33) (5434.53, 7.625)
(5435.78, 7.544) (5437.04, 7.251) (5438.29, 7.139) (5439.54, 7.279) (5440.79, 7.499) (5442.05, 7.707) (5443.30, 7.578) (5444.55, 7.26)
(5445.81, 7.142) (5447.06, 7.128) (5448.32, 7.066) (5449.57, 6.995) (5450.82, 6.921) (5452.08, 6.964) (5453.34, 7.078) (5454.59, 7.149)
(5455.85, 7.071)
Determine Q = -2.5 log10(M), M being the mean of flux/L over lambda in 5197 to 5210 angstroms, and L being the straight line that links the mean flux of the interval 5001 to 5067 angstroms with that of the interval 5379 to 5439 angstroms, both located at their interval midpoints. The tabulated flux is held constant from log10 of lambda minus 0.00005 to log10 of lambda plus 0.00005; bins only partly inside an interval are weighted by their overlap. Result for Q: 0.09 mag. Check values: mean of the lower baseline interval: 6.95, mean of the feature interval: 6.45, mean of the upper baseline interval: 7.07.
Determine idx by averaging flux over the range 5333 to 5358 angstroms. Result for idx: 7.23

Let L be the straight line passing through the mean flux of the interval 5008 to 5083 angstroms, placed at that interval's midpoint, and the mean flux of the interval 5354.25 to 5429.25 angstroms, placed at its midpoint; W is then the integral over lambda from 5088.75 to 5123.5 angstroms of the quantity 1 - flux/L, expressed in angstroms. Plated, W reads 0.3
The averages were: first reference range 6.95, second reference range 7.11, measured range 6.92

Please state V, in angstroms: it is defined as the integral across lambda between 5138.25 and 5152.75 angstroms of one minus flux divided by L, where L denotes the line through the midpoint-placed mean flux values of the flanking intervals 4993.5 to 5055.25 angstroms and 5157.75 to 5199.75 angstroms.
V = -1.1 angstroms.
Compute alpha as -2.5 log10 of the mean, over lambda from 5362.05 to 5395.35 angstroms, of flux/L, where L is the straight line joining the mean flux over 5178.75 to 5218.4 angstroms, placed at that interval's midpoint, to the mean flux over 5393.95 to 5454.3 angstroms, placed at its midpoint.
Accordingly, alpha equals -0.03 mag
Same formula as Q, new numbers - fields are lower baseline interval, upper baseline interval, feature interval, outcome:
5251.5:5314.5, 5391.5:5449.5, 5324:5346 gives 0.02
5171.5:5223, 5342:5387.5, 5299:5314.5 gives -0.06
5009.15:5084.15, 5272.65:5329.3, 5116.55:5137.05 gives 0.04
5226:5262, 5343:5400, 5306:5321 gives -0.06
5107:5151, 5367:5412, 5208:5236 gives 0.04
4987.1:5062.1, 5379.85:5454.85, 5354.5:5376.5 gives -0.01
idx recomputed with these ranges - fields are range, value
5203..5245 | 6.78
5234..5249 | 7.25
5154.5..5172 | 5.88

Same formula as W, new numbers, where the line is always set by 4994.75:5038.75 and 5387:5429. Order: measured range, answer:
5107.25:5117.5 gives -0.6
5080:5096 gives 0.0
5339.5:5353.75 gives -0.2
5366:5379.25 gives 0.0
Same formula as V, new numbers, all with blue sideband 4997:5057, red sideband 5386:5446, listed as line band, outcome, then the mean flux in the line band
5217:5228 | 0.41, 6.72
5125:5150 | 0.80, 6.71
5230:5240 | -0.58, 7.39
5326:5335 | 0.55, 6.61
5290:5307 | -0.27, 7.13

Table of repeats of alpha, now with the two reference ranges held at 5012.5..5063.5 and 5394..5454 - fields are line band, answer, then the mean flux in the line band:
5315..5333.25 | 0.01 mag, 6.96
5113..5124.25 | -0.02 mag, 7.11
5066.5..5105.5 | 0.01 mag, 6.89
